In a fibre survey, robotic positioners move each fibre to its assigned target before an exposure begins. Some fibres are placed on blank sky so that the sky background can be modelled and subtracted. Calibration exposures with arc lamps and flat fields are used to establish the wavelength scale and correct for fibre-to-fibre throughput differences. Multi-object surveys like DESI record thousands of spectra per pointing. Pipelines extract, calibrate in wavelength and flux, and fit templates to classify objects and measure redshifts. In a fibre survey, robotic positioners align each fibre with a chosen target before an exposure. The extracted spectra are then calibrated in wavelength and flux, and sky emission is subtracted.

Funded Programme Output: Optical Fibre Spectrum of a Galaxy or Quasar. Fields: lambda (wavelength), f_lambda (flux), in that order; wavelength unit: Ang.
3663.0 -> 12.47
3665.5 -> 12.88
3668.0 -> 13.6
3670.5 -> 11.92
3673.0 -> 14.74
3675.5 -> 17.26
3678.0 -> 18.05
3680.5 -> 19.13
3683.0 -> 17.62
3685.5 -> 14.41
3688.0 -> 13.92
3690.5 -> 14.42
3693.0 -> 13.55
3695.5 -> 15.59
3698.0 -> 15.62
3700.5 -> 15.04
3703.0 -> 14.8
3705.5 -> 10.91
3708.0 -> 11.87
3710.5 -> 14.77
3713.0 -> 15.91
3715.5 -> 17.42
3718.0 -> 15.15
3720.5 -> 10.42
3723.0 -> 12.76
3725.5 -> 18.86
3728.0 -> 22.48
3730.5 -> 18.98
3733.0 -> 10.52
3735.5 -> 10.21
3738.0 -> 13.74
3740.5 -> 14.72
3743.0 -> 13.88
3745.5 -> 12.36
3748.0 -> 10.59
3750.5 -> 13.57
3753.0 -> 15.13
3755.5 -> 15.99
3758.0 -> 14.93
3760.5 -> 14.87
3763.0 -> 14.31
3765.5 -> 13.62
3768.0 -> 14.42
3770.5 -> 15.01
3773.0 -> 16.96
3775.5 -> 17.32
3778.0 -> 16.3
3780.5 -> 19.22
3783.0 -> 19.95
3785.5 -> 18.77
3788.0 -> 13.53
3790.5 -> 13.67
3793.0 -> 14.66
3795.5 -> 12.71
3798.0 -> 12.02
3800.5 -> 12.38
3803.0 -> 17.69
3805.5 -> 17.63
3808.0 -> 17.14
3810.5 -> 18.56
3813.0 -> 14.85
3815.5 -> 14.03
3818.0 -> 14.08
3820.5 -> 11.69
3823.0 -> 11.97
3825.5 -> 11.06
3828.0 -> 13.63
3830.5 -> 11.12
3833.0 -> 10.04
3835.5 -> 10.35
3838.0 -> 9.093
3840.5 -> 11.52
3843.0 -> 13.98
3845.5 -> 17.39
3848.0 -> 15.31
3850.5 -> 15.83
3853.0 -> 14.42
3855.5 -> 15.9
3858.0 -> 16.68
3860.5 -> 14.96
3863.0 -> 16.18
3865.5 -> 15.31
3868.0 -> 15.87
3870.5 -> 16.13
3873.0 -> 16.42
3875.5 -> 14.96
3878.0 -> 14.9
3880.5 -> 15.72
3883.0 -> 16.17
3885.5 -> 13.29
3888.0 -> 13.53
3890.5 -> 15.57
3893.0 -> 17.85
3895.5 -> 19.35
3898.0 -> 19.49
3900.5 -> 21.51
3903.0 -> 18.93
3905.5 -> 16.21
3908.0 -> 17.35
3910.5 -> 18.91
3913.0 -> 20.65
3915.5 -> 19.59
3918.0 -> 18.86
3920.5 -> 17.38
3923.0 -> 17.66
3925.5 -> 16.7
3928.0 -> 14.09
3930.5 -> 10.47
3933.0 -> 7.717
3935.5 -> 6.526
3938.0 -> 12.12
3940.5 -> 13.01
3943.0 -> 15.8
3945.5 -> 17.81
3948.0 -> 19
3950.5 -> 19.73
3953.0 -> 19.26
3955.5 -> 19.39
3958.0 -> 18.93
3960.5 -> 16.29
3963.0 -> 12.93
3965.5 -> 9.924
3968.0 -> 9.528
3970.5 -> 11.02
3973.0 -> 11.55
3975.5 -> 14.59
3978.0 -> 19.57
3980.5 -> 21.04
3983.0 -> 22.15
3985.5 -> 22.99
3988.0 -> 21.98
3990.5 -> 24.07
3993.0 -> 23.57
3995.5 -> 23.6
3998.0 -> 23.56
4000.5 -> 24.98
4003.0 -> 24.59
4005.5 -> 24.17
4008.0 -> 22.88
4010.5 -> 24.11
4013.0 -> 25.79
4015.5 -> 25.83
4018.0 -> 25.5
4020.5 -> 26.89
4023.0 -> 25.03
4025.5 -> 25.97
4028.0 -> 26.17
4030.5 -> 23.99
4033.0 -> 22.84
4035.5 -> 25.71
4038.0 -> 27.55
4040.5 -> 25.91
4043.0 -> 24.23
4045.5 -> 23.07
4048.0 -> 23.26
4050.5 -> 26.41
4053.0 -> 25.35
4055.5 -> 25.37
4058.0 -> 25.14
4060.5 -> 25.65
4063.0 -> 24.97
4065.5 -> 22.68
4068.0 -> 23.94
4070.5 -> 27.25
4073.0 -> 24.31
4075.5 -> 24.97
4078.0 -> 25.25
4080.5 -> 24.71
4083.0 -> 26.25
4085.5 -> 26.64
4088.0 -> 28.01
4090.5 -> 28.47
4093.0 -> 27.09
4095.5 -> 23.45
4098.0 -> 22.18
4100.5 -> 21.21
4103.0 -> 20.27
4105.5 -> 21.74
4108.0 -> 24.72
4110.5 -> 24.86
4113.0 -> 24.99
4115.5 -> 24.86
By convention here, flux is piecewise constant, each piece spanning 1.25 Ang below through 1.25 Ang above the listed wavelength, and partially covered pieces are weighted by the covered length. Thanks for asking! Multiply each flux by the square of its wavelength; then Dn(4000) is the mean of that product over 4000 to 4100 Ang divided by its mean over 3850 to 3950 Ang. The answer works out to 1.69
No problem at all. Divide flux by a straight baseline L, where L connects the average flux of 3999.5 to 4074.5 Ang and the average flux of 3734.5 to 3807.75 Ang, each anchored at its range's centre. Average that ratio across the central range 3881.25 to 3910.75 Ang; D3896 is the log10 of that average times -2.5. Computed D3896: 0.14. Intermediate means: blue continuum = 14.9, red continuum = 25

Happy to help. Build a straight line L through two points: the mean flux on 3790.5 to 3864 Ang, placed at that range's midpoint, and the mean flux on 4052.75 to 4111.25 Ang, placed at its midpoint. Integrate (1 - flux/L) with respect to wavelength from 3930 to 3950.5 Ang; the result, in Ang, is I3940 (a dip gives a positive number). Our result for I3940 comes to 6.0 Ang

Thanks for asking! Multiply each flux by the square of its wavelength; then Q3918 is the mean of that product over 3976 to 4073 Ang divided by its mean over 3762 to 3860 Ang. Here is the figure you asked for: 1.86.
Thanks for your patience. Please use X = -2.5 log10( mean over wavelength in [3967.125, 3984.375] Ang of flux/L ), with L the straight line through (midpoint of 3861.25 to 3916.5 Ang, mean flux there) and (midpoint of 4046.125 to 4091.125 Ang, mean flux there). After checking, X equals 0.313 mag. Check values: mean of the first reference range 17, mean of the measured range 15.8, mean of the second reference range 25.4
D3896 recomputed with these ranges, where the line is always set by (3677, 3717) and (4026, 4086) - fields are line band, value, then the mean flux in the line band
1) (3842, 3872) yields 0.24 mag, 15.7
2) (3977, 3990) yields 0.06 mag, 21.7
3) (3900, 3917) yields 0.11 mag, 18.9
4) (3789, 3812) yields 0.19 mag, 15.1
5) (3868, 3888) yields 0.30 mag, 15.3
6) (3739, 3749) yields 0.26 mag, 13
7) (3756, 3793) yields 0.09 mag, 15.9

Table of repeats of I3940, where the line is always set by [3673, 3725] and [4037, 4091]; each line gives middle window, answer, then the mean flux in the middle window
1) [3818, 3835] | 6.30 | 11.7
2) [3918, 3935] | 5.86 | 14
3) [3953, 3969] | 5.33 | 14.9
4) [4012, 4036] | -1.12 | 25.4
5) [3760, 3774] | 1.73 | 14.8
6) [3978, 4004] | 0.27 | 23.1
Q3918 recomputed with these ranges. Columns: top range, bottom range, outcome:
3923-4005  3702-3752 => 1.38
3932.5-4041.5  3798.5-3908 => 1.44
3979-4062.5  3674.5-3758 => 1.94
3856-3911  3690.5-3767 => 1.25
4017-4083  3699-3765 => 2.05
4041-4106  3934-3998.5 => 1.51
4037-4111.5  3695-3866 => 1.98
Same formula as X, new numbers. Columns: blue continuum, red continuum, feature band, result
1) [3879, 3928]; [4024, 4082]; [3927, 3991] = 0.282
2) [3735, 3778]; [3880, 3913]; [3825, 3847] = 0.310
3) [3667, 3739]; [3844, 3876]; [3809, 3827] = 0.132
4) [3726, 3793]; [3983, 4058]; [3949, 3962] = 0.195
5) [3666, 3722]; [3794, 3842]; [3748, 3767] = -0.028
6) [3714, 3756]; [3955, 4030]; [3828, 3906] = 0.173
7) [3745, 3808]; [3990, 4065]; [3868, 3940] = 0.245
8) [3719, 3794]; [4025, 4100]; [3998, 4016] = -0.052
